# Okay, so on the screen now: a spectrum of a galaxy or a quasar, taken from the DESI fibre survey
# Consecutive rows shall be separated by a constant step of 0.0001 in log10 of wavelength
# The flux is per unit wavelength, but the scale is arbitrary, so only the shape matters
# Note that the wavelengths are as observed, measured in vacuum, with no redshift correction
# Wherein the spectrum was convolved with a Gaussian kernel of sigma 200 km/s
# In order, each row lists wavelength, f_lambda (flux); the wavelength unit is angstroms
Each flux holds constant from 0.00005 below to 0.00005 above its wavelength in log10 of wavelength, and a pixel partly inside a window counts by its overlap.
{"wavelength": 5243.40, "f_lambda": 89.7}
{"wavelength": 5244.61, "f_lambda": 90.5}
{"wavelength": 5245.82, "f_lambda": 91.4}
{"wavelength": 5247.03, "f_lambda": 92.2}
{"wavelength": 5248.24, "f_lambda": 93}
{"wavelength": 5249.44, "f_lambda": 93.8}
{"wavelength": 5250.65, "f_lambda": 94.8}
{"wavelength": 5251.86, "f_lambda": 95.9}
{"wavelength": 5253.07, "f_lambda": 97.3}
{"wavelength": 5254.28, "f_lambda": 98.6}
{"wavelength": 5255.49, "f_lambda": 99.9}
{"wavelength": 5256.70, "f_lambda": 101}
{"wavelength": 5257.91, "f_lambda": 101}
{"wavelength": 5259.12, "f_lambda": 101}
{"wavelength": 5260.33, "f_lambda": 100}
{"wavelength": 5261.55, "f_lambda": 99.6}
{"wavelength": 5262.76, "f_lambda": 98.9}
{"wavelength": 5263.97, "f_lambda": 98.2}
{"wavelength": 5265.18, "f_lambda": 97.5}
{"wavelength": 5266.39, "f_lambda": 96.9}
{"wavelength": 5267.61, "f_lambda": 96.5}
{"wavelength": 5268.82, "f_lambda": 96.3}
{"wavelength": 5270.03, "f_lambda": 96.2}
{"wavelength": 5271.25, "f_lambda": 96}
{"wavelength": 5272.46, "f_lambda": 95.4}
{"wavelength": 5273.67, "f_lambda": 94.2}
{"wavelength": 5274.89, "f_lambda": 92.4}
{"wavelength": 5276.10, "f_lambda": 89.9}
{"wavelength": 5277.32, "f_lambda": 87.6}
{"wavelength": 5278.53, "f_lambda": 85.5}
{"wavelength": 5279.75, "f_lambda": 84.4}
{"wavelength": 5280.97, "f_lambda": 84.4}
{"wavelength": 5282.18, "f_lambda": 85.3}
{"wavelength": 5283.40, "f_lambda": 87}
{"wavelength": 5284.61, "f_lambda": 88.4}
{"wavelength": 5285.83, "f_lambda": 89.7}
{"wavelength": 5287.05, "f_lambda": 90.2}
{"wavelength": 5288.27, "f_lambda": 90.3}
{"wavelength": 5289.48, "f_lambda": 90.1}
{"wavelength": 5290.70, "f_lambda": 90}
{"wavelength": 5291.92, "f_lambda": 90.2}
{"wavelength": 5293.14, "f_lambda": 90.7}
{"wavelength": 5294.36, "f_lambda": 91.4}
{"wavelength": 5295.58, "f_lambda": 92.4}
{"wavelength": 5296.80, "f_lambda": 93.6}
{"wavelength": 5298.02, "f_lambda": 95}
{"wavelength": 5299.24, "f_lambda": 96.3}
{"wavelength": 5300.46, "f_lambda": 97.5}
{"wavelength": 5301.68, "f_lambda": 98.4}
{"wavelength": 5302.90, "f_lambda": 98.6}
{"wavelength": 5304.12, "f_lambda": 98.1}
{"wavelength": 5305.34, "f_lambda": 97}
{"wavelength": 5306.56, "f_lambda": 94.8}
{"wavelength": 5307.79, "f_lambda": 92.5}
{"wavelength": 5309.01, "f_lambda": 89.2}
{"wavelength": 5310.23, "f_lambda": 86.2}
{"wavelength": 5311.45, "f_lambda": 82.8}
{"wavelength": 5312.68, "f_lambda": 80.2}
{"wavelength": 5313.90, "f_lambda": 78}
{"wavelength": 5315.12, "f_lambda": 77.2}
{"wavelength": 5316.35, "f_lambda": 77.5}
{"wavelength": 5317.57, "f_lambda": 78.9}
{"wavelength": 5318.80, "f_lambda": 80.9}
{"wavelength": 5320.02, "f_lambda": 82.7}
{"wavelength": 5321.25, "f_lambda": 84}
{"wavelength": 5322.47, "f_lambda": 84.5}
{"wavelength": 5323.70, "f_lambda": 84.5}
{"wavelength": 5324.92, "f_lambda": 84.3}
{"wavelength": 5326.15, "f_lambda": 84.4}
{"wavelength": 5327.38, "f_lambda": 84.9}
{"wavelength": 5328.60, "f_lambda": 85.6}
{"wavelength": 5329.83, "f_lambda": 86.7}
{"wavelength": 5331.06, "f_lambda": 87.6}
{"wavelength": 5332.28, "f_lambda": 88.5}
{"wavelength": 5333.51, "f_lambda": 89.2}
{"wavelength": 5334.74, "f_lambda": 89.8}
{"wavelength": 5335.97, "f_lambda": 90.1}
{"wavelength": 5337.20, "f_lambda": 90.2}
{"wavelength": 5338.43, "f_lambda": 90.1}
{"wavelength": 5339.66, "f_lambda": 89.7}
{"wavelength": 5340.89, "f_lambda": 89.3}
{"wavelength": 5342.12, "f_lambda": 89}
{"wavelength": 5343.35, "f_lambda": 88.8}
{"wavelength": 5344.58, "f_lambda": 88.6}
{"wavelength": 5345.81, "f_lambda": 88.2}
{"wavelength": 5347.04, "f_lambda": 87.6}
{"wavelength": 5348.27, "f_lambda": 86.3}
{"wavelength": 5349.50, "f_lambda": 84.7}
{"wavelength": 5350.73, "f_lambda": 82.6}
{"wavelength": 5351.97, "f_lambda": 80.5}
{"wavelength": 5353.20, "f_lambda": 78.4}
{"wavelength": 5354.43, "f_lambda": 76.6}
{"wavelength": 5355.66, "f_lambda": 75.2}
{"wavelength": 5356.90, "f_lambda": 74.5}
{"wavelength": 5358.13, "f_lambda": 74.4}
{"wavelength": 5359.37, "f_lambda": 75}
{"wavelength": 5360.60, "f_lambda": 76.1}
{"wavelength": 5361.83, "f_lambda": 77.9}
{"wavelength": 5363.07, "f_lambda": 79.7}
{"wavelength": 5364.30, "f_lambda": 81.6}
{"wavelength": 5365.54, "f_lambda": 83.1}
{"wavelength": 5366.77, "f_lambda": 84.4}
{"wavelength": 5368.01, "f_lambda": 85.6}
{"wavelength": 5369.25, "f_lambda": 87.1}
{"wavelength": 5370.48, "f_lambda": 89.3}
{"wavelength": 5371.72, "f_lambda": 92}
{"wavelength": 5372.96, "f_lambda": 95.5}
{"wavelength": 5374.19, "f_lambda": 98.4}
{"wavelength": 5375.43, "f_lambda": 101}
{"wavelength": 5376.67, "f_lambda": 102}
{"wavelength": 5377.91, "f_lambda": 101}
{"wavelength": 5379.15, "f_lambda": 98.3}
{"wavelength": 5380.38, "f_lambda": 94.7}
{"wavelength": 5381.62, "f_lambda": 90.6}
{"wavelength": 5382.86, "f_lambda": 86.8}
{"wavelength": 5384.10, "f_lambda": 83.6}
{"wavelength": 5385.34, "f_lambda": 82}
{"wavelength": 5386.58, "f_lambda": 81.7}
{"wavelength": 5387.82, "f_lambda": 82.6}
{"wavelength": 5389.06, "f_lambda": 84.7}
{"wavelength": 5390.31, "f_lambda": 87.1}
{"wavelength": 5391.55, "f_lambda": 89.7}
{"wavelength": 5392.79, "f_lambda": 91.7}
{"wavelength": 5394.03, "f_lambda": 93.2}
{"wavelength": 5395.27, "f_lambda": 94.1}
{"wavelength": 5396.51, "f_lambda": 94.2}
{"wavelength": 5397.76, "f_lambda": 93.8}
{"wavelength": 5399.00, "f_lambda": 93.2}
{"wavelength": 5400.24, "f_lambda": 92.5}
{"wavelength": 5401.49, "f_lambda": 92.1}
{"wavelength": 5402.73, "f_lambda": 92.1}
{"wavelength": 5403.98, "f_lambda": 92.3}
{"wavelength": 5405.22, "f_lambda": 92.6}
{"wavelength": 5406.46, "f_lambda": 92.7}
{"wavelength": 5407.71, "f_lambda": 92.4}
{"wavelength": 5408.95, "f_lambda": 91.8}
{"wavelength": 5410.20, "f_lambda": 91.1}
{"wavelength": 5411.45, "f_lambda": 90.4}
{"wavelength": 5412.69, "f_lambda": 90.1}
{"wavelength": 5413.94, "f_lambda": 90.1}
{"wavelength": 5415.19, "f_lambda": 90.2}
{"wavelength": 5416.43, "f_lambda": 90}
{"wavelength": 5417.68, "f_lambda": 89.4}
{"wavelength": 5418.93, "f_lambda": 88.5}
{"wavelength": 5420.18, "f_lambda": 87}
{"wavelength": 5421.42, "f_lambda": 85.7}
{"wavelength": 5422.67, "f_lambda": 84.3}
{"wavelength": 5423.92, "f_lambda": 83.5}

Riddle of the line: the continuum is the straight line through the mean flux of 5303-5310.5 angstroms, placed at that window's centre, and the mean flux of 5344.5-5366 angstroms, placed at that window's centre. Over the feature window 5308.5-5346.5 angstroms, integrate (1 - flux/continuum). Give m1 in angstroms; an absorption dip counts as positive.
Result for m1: 1.0 angstroms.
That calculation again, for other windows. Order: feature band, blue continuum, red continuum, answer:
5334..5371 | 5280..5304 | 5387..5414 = 3.03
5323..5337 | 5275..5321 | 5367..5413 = 0.42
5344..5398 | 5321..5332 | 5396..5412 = 1.65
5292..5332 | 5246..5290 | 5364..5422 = 2.02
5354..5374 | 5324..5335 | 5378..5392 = 1.21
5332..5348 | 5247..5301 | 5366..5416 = 0.55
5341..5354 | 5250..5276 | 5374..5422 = 1.11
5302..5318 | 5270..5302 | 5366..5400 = 0.66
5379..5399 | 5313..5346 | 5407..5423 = -0.22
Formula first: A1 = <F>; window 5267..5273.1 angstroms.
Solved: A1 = 96.1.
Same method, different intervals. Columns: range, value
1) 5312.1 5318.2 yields 78.4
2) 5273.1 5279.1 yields 89.9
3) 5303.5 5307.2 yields 96.5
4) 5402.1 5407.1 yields 92.5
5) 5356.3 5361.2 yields 75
